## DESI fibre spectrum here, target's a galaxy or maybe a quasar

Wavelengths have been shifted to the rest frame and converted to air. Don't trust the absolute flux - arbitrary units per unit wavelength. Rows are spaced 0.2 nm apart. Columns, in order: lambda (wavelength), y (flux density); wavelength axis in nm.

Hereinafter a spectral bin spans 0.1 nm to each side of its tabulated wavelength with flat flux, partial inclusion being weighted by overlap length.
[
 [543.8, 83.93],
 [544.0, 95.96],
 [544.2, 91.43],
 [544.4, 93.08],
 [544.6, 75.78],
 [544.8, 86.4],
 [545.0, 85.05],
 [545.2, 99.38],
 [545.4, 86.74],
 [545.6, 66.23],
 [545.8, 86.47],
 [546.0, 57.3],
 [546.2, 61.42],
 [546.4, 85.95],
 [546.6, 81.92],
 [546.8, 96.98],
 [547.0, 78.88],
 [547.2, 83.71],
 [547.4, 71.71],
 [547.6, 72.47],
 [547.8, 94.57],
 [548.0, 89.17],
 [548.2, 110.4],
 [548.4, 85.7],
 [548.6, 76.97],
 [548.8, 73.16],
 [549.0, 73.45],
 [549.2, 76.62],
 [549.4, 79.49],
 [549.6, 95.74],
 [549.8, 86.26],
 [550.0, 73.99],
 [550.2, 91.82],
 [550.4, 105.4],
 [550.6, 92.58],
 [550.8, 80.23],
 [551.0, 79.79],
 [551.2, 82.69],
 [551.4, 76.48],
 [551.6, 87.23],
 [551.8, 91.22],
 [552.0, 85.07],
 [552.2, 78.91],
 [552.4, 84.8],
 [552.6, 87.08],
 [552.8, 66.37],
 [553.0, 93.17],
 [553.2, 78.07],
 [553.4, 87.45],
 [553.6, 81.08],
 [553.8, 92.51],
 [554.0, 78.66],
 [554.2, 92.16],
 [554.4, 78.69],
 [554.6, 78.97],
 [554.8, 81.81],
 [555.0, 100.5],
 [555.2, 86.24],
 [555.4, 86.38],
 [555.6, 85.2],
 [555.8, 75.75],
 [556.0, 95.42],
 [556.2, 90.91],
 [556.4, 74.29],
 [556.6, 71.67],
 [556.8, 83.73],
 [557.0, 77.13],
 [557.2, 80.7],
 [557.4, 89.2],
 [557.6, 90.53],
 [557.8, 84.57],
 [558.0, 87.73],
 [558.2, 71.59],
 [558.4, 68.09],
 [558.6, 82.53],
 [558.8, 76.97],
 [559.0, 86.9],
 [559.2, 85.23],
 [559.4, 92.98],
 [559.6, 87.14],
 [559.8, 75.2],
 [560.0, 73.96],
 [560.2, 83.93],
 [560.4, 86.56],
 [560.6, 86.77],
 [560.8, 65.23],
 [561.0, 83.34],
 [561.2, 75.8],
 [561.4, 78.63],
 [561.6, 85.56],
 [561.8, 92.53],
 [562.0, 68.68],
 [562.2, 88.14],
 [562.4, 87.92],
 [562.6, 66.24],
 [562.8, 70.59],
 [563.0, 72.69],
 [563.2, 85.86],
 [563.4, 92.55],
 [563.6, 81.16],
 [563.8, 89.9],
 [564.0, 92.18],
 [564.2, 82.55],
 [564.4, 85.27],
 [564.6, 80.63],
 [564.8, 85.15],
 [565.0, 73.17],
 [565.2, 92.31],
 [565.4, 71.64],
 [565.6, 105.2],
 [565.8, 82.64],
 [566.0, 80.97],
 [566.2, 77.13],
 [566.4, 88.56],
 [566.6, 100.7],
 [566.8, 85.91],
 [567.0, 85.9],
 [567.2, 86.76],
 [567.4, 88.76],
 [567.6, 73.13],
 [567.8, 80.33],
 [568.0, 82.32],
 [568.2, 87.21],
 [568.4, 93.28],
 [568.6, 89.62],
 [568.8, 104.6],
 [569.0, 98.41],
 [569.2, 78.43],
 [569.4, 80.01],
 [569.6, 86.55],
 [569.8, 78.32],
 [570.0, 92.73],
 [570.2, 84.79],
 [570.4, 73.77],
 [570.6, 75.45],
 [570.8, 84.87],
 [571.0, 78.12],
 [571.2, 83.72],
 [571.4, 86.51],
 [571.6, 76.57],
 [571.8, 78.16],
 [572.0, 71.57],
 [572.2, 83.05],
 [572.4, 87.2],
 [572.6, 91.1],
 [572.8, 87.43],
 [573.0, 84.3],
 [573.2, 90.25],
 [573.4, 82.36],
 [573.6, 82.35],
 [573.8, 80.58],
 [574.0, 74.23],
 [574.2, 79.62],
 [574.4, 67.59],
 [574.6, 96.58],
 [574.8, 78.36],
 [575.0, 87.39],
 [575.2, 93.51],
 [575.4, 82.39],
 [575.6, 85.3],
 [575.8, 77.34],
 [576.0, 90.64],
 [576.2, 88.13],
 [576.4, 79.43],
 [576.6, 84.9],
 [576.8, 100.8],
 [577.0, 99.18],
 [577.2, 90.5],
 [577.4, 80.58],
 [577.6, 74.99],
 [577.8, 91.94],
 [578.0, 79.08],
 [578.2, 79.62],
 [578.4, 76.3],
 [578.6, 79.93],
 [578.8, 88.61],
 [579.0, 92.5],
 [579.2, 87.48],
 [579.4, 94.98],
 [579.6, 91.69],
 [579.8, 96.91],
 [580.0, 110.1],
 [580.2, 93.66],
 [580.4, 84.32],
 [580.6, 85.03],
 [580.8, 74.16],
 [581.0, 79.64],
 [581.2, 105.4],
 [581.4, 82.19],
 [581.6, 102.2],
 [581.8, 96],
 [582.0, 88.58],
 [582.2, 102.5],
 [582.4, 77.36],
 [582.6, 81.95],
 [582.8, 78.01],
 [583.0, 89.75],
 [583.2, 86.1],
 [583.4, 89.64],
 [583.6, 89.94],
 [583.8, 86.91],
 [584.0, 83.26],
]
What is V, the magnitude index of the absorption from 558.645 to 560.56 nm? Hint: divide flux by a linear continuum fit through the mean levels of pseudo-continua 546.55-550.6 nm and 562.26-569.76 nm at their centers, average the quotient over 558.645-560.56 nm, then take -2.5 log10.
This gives 0.02 mag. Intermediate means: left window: 85.1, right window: 85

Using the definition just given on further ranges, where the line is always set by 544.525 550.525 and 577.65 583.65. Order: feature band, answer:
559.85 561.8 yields 0.06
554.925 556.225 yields -0.05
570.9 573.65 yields 0.05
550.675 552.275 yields 0.01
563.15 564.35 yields -0.02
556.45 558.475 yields 0.05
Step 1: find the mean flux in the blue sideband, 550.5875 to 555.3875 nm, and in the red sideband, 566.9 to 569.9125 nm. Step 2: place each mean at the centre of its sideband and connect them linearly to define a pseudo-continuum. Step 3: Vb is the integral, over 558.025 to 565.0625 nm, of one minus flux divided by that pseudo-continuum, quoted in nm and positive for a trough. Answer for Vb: 0.331 nm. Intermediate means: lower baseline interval 84.1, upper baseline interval 86.3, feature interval 81.3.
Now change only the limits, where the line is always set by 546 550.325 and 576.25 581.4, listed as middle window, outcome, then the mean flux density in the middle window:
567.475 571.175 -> 0.07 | 84.6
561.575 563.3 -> 0.11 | 79.6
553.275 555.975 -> -0.05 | 85.3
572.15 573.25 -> -0.01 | 87.3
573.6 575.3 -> 0.10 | 82.2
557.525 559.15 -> 0.06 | 81.1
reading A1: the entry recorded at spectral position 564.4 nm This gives 85.27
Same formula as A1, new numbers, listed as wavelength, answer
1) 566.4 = 88.56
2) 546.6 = 81.92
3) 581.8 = 96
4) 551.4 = 76.48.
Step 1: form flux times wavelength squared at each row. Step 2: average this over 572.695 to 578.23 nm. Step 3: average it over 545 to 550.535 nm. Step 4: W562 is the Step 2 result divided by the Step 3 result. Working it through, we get 1.1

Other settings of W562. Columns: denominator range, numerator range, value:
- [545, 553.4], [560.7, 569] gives 1.07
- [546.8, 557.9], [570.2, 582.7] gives 1.11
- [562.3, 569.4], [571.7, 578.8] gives 1.02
